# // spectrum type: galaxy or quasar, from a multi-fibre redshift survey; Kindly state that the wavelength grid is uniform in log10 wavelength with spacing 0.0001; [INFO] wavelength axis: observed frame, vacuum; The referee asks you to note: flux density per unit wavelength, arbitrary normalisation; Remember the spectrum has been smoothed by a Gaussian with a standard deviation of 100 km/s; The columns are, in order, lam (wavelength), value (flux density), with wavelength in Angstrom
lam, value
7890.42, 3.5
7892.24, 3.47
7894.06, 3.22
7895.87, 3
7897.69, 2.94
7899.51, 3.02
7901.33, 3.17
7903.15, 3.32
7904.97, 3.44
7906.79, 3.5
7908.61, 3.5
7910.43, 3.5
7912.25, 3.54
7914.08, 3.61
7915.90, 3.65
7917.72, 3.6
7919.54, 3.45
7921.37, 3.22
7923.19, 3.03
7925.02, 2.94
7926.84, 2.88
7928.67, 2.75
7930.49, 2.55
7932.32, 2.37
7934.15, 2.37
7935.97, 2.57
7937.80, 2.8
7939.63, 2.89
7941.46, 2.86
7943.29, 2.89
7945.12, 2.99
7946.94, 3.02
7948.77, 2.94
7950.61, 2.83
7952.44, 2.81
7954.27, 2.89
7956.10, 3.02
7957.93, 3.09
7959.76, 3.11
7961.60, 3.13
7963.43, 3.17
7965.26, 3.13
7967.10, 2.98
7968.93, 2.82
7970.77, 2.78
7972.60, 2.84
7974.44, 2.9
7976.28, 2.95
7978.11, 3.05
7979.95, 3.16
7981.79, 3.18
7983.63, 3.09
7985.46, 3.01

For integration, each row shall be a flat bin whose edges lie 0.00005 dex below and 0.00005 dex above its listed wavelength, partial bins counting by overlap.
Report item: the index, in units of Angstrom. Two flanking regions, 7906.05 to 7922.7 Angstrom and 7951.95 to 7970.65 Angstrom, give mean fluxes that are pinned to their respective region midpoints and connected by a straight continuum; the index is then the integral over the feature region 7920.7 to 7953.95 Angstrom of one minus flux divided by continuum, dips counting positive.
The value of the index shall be 4.49 Angstrom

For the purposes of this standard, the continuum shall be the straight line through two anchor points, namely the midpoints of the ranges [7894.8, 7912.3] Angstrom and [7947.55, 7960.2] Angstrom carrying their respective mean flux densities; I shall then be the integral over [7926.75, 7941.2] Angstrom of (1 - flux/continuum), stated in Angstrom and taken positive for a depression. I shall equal 2.1 Angstrom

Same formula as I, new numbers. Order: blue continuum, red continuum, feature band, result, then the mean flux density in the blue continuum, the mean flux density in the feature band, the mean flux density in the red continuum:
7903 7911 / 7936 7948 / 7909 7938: 1.25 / 3.46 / 3.07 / 2.88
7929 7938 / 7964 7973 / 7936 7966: -2.59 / 2.53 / 2.96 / 2.93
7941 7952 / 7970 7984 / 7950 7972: -0.20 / 2.92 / 2.98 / 2.99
